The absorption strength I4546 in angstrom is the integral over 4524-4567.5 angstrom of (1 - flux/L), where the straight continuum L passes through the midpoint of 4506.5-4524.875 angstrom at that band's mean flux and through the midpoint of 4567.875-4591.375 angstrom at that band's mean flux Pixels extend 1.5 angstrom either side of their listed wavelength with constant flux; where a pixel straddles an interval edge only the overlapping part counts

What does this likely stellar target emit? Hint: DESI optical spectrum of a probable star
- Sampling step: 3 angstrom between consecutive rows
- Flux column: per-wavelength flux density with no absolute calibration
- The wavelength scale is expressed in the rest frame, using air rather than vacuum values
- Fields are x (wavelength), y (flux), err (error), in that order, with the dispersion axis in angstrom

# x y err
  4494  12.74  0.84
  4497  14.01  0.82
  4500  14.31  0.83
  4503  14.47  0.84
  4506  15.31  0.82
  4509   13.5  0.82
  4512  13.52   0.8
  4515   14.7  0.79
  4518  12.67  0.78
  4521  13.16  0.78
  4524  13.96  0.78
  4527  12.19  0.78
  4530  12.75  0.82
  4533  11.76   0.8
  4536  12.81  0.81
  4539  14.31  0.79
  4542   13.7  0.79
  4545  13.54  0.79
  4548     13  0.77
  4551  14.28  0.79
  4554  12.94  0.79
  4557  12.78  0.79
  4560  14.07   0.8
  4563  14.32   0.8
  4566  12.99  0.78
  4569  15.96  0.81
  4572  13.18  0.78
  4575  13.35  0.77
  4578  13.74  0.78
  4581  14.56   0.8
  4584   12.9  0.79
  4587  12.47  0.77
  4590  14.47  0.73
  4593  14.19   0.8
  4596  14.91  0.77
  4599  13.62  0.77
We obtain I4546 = 1.4 angstrom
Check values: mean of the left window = 13.7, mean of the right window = 13.8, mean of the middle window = 13.3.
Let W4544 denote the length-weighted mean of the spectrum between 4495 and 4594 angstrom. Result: 13.6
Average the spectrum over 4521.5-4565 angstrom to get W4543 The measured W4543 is 13.3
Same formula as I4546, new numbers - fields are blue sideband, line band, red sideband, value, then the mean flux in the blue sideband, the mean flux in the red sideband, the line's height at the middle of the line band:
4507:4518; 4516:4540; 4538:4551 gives 1.4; 13.8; 13.7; 13.7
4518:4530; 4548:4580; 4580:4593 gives -0.8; 13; 13.6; 13.4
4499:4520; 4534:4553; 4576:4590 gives 0.4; 14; 13.5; 13.8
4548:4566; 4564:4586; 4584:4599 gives -0.1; 13.6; 13.9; 13.7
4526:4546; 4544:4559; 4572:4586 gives -0.1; 13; 13.5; 13.2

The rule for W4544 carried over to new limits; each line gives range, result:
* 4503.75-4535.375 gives 13.4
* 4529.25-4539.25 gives 12.7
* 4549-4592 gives 13.7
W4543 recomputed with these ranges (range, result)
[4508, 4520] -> 13.6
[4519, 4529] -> 13.1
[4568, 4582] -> 14.1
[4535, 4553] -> 13.6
